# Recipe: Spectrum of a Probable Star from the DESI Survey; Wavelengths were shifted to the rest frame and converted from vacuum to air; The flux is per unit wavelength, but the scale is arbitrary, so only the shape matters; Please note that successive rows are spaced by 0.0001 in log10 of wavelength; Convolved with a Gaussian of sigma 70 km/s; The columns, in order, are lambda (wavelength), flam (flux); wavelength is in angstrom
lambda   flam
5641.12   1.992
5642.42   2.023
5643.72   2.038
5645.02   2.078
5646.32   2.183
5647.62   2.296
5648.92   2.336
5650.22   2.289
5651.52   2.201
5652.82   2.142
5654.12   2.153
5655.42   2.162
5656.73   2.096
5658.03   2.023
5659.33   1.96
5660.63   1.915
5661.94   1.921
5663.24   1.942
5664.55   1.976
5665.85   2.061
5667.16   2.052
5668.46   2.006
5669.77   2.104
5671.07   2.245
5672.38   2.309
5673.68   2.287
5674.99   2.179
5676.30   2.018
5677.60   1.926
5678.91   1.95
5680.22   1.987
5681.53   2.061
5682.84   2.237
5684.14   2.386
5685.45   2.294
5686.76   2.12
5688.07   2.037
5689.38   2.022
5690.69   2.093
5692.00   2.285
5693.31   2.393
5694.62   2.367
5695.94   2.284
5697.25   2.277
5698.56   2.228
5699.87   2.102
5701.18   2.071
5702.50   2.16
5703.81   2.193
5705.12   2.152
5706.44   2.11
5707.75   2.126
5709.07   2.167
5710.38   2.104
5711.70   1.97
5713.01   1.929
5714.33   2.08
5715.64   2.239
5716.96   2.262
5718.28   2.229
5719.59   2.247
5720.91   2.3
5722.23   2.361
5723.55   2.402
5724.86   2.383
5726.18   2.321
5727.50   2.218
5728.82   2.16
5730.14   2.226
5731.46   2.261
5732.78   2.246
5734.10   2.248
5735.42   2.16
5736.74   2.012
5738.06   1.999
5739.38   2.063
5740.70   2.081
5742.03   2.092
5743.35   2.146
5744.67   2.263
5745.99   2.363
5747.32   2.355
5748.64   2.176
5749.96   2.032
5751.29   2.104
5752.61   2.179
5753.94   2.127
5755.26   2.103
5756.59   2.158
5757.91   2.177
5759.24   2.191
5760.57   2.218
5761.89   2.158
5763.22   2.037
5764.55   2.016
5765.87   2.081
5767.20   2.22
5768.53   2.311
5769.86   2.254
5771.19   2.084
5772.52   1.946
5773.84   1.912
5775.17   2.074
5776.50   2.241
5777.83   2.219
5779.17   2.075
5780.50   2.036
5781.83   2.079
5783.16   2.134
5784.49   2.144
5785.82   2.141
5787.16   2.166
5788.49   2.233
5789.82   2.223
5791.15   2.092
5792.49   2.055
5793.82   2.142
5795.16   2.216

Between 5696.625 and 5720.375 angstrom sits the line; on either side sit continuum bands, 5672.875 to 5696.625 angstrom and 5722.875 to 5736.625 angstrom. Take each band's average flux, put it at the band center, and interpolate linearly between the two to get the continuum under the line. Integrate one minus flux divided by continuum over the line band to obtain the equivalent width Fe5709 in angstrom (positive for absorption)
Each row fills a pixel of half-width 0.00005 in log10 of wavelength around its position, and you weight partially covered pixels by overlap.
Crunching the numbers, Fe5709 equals 0.7 angstrom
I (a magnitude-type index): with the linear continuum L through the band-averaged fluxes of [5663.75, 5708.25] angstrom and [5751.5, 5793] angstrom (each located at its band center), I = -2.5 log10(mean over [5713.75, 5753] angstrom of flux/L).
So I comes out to -0.03 mag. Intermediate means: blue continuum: 2.15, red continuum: 2.13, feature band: 2.21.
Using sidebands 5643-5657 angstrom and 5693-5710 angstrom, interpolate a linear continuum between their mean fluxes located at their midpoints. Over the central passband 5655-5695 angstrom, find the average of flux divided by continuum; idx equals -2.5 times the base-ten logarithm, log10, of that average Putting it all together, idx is 0.04 mag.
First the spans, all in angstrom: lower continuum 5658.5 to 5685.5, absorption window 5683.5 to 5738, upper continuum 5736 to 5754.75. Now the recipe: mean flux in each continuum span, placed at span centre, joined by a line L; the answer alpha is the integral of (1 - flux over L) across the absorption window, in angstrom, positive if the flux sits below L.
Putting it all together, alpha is -2.18 angstrom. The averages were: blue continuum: 2.08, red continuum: 2.14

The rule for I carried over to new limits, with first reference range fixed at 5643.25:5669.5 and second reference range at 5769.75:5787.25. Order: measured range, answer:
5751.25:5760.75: -0.03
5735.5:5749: -0.03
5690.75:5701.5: -0.08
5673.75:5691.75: -0.01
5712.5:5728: -0.08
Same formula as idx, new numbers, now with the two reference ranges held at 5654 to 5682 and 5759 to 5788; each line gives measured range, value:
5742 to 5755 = -0.04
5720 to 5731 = -0.10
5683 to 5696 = -0.08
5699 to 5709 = -0.03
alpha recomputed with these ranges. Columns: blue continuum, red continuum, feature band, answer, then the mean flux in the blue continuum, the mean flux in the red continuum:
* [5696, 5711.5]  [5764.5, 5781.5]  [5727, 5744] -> -0.08 angstrom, 2.15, 2.12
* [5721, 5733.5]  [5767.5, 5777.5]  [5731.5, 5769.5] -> 0.80 angstrom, 2.29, 2.13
